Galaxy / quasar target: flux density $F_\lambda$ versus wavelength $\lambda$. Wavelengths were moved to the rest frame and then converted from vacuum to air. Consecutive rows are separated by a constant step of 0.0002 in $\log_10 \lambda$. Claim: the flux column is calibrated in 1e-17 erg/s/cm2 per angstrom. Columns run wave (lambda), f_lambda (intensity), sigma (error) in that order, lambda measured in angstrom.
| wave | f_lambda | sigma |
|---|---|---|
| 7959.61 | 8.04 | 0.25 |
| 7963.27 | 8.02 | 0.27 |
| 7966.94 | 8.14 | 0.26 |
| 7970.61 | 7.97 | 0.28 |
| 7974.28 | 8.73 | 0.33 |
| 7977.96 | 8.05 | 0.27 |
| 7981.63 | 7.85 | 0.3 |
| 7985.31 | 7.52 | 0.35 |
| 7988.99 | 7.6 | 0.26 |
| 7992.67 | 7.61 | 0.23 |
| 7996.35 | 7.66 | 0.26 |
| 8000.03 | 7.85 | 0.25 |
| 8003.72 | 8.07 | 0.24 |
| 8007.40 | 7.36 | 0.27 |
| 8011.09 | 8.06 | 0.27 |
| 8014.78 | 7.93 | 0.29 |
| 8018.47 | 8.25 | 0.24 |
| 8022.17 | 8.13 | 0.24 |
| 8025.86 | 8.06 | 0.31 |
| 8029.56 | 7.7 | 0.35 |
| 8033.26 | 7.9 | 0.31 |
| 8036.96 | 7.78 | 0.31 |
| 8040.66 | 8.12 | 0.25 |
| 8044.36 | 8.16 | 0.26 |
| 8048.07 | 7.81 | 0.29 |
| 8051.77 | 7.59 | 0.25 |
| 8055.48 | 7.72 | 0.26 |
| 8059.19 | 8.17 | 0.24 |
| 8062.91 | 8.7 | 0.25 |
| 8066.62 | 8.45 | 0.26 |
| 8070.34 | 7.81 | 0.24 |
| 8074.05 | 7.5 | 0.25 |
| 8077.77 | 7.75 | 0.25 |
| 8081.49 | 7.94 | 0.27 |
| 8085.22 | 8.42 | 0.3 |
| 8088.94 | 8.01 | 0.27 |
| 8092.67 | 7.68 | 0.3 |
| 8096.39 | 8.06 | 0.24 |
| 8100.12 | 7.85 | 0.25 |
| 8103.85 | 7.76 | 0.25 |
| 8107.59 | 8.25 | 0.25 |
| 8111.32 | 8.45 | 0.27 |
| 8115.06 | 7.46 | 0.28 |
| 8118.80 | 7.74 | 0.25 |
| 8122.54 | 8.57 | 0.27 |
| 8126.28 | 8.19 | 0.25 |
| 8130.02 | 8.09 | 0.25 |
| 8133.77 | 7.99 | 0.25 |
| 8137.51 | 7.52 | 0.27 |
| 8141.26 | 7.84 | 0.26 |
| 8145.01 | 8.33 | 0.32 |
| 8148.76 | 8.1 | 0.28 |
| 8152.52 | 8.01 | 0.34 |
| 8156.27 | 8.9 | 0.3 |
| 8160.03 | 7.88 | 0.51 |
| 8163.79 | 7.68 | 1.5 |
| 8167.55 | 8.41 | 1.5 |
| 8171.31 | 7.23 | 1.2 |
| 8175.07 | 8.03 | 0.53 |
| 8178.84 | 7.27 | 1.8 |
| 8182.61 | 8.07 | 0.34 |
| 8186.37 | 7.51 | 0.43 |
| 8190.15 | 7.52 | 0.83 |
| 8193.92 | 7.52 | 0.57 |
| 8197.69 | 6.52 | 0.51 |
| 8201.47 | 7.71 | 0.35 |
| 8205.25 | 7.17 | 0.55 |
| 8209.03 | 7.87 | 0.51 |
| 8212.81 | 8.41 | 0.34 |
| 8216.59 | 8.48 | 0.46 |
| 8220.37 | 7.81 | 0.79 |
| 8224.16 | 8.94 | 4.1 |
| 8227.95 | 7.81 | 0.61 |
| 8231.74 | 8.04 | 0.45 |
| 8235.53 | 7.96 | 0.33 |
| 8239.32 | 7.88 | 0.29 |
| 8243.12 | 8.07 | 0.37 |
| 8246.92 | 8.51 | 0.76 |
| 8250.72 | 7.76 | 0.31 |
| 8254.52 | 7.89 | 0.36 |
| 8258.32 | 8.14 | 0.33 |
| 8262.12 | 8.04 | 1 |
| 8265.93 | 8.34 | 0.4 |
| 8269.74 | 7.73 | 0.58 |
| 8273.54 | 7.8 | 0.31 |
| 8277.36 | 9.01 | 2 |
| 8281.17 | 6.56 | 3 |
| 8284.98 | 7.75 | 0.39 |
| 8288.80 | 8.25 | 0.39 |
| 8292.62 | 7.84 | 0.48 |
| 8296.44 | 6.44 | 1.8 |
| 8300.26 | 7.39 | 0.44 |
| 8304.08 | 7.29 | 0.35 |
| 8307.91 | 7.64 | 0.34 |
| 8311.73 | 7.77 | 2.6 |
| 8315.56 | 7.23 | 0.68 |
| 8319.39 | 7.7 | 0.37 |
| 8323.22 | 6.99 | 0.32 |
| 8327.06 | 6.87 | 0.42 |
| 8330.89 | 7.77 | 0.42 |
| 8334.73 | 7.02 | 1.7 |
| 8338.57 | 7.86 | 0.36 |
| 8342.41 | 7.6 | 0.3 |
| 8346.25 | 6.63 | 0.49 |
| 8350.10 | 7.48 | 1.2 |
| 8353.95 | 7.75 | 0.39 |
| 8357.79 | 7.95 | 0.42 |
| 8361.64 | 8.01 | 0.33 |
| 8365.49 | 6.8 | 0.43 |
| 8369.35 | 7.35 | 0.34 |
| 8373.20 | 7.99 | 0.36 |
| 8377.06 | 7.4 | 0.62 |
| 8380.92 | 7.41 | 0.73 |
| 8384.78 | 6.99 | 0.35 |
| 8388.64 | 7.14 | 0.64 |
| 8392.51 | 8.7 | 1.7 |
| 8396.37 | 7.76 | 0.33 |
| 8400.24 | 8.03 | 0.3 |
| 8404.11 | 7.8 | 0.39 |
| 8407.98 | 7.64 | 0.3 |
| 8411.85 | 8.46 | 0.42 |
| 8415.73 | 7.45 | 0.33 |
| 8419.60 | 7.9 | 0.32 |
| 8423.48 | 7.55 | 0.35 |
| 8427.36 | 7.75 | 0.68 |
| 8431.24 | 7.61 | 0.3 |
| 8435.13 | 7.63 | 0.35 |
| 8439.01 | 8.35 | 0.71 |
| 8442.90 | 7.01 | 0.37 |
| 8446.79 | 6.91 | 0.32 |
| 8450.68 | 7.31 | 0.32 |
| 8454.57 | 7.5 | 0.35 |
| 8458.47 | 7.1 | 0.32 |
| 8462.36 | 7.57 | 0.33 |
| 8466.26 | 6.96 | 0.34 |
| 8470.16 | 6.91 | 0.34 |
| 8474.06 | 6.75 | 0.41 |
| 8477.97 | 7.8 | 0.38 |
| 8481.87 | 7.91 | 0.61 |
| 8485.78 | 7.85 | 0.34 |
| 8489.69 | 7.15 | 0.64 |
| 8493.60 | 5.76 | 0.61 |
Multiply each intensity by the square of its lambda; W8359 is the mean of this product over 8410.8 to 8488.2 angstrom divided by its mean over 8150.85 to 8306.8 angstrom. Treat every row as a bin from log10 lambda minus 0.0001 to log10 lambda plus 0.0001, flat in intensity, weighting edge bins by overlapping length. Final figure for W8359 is 1.01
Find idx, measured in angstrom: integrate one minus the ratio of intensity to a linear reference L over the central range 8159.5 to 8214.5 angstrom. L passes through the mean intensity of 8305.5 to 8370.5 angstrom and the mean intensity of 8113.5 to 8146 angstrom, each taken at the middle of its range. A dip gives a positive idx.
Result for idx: 1.2 angstrom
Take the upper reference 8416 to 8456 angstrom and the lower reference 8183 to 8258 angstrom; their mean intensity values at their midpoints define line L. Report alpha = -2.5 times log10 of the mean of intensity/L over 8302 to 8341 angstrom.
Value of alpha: 0.04 mag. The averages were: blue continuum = 7.87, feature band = 7.42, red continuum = 7.55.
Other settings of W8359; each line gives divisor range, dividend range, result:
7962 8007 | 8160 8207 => 1.01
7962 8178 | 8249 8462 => 1.02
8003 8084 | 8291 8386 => 1.00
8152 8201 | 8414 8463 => 1.04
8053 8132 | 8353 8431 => 1.03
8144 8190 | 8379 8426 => 1.03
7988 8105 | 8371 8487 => 1.05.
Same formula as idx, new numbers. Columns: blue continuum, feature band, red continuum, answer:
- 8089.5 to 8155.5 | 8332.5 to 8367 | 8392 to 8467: 1.2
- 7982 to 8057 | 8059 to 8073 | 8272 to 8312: -0.8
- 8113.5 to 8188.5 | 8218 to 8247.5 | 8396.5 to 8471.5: -1.1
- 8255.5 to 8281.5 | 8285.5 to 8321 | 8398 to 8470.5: 1.9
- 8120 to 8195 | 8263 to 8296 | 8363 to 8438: -0.2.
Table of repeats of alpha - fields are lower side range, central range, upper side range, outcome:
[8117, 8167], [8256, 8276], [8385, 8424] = -0.01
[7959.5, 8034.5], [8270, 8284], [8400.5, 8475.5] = -0.02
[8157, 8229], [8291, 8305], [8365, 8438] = 0.07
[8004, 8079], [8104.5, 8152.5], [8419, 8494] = -0.03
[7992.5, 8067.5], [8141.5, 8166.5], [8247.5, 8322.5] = -0.04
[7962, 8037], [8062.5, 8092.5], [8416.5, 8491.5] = -0.02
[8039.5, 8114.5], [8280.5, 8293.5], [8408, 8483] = 0.00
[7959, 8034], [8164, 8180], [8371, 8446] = 0.01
